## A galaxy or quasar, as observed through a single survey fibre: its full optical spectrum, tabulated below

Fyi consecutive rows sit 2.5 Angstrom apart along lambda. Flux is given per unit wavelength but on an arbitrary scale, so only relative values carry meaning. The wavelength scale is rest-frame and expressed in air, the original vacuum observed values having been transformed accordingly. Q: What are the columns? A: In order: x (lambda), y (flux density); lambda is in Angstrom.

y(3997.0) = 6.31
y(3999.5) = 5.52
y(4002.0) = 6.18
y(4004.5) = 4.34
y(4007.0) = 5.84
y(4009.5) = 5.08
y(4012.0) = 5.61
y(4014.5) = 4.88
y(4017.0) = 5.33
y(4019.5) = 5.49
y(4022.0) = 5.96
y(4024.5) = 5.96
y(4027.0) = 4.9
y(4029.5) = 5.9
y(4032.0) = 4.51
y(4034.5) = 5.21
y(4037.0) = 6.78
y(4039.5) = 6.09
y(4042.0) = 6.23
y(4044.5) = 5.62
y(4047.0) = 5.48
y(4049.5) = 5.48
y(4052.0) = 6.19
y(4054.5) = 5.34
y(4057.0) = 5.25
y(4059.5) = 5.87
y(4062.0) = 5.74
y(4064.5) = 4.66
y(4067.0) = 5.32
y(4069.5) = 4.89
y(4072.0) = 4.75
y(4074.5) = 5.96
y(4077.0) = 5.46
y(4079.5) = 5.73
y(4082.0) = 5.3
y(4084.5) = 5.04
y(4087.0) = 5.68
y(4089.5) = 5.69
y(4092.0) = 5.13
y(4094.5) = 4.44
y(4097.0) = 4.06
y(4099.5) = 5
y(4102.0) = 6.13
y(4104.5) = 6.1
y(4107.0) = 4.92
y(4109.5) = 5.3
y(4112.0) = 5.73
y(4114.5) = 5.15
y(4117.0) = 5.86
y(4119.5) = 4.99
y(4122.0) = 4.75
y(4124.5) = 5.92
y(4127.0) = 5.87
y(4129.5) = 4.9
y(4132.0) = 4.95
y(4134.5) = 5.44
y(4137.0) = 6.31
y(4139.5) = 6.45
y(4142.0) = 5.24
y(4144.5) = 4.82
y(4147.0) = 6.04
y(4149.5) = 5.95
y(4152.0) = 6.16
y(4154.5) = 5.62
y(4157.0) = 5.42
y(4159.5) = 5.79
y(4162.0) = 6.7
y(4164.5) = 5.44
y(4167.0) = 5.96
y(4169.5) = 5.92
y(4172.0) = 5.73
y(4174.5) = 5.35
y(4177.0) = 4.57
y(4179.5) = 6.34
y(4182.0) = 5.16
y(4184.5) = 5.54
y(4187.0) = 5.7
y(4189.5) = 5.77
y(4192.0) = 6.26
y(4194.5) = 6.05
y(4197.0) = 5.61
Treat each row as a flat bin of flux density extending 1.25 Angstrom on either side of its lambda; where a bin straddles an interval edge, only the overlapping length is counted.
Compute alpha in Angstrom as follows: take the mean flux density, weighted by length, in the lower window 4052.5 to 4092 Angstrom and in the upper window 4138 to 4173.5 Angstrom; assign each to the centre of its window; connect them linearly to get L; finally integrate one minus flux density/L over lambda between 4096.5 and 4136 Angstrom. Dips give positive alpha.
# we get 1.8 Angstrom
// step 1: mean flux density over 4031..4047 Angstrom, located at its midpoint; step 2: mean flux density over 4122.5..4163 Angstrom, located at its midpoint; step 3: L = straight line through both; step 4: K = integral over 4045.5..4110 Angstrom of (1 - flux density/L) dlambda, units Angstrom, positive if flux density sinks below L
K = 4.28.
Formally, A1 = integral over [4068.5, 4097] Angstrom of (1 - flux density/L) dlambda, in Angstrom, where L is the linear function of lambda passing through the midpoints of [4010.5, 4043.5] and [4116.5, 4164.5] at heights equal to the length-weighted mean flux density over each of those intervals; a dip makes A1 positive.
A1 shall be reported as 2.0 Angstrom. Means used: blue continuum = 5.6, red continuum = 5.63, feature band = 5.23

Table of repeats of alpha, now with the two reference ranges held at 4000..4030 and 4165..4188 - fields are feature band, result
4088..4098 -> 1.2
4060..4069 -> 0.4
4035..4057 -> -1.5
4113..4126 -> 0.4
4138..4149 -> -0.2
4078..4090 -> 0.1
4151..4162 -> -0.6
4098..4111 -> 0.1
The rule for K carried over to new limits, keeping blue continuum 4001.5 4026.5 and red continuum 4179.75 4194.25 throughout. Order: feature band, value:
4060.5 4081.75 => 0.83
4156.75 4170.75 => -0.47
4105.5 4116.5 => 0.55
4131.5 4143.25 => -0.13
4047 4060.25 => -0.24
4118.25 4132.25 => 0.97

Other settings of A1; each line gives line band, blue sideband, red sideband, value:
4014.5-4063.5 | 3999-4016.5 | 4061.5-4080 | -2.9 Angstrom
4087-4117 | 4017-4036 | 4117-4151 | 1.2 Angstrom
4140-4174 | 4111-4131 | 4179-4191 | -1.3 Angstrom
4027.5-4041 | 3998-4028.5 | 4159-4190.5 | -0.5 Angstrom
